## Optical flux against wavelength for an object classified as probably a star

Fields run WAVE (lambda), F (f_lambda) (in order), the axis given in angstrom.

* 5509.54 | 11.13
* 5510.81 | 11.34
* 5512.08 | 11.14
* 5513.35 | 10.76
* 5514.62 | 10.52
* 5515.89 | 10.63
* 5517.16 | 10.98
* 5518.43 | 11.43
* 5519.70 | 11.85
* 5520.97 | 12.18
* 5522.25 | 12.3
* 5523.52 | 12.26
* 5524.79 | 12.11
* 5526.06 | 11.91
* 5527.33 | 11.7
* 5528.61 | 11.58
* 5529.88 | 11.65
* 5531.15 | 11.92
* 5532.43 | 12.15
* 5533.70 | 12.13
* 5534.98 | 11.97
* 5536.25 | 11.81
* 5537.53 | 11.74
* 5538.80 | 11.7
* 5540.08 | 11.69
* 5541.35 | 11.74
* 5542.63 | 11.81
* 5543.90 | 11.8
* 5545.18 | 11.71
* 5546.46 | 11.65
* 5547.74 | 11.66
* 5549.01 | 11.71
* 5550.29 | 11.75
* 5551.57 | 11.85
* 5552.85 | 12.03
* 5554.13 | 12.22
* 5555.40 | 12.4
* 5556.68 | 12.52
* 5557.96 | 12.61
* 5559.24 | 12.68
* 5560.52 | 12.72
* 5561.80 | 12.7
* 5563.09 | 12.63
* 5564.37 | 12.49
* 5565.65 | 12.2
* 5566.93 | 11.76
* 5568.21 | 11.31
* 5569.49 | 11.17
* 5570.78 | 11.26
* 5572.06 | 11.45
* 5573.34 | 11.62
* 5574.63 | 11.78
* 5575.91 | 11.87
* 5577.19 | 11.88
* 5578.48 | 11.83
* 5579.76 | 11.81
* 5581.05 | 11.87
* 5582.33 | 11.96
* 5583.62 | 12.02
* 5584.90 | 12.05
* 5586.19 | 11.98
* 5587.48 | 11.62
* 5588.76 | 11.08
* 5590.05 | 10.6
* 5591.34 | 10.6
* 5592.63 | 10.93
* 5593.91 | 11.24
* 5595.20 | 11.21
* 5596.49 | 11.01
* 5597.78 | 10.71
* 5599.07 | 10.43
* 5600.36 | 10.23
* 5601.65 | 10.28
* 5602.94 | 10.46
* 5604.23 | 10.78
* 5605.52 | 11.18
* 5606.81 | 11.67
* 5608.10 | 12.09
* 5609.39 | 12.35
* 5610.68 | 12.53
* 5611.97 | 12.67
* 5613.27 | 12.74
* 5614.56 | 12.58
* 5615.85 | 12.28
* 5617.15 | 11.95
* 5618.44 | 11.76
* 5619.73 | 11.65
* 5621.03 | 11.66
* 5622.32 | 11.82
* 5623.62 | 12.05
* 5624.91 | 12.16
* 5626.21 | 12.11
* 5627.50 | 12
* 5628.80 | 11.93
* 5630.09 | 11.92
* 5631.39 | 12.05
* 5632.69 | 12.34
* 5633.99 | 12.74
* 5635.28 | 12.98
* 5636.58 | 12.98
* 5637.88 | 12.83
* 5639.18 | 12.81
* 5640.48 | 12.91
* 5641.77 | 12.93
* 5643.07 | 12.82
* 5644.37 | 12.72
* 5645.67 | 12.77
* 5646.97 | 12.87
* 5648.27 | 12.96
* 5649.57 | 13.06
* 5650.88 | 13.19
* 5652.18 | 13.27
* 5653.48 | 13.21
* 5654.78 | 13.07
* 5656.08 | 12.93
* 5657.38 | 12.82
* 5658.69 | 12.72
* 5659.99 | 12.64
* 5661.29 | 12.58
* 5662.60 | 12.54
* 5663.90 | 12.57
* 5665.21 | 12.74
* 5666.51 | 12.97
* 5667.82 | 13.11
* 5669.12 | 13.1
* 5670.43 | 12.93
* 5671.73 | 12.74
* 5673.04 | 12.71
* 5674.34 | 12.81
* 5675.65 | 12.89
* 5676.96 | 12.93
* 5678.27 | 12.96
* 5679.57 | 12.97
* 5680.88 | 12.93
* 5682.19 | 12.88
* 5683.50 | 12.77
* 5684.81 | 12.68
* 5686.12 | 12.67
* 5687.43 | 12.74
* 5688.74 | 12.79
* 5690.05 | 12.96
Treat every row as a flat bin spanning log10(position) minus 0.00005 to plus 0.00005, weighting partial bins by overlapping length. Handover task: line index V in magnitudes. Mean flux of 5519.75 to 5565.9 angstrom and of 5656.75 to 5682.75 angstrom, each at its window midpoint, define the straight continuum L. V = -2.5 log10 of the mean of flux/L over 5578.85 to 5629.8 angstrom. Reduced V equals 0.07 mag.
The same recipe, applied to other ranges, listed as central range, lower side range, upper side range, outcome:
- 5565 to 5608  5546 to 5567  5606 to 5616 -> 0.09 mag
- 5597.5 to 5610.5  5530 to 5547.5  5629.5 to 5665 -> 0.12 mag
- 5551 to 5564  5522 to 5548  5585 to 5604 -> -0.09 mag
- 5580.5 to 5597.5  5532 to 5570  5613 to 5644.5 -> 0.07 mag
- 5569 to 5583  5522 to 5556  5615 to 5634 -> 0.02 mag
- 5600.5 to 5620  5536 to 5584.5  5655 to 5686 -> 0.05 mag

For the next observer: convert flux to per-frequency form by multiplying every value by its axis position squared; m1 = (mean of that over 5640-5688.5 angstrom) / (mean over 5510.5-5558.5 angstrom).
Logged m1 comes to 1.15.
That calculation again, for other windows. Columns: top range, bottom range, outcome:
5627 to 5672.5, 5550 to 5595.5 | 1.11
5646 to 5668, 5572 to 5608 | 1.17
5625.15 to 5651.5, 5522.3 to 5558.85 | 1.10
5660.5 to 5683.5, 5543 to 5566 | 1.10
